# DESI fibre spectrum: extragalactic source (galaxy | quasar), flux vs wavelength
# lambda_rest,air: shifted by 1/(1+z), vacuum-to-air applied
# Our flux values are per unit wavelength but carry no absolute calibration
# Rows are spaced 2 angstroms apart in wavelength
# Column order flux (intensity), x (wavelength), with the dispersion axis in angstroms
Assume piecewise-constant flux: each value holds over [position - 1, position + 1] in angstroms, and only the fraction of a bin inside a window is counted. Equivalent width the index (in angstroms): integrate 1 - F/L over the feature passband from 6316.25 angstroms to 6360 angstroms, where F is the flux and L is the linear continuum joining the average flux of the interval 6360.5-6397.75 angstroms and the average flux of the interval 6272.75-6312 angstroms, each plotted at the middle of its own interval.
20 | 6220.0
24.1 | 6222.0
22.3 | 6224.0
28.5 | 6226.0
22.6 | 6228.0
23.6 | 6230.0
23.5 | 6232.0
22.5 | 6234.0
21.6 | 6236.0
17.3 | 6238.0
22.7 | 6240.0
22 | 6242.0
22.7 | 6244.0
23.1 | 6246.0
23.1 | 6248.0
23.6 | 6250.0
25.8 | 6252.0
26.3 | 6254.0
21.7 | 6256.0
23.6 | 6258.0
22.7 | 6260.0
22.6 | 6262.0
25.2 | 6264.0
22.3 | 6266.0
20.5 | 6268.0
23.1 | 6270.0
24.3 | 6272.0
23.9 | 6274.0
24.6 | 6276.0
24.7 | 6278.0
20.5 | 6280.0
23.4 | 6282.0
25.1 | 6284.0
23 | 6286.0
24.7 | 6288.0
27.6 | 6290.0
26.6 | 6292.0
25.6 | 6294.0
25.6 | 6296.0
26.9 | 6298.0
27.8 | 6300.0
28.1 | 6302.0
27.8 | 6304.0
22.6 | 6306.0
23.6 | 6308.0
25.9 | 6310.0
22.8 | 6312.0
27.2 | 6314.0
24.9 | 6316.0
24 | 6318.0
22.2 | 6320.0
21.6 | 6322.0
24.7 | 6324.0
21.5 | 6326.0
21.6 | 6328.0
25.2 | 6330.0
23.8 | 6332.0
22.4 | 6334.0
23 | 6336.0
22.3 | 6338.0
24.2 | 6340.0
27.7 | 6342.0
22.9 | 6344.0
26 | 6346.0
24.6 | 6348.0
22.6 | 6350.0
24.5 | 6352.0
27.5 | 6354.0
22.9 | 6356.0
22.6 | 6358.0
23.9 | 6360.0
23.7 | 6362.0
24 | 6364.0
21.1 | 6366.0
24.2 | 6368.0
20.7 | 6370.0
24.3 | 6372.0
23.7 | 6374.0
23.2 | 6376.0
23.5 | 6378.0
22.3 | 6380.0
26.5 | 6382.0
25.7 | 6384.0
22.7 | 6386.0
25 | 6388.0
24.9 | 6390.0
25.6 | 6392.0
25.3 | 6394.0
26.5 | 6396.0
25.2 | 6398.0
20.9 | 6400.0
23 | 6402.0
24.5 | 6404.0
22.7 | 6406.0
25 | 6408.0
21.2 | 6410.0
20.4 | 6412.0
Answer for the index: 1.5 angstroms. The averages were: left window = 25.1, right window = 24.1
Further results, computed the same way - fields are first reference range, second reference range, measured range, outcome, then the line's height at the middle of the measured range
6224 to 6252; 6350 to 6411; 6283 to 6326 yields -3.2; 23.4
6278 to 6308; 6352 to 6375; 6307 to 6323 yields 0.5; 24.8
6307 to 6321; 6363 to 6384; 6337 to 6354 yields -0.5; 23.9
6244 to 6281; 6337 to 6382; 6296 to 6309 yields -1.4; 23.6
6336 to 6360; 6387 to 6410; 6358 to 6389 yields 0.9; 24.3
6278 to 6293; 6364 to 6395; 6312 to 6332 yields 0.5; 24.2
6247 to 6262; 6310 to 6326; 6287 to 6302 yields -1.7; 23.8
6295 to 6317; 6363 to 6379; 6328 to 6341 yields 0.7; 24.6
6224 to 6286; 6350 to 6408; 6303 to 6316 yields -0.8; 23.5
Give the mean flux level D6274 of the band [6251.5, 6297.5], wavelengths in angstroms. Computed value 24.1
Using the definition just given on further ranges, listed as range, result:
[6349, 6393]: 23.9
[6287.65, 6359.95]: 24.6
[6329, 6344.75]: 24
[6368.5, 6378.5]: 23.1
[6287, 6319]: 25.7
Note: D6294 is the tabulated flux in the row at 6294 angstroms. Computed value 25.6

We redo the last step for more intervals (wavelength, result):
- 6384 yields 25.7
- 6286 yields 23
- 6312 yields 22.8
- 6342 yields 27.7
